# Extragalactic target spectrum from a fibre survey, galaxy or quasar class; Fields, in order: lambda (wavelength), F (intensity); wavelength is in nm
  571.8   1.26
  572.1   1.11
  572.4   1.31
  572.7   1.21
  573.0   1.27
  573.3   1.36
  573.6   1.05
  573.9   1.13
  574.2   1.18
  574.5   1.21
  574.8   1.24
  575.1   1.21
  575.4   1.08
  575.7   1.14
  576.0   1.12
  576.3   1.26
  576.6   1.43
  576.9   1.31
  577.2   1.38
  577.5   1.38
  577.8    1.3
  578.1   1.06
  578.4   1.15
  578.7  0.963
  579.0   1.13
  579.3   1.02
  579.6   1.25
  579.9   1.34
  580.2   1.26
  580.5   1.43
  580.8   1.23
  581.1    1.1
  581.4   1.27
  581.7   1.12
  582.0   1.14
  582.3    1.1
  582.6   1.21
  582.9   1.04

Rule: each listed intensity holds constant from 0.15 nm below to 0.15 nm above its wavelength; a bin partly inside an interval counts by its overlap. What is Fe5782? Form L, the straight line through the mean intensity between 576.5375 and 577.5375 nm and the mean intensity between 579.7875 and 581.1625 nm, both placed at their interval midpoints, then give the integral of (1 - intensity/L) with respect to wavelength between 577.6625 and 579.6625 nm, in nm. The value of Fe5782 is 0.316 nm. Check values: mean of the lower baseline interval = 1.37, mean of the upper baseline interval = 1.28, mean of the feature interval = 1.12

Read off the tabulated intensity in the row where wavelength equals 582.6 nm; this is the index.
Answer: 1.21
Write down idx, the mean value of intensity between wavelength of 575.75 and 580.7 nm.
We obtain 1.23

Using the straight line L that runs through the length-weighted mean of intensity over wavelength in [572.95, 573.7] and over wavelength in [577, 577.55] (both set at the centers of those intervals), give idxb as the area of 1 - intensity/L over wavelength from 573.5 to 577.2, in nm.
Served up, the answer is 0.28 nm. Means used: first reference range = 1.23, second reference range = 1.37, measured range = 1.21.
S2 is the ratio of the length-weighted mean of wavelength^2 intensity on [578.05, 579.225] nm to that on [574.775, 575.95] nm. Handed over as 0.94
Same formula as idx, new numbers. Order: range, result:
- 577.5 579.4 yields 1.13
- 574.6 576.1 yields 1.16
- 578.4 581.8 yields 1.19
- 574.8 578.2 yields 1.25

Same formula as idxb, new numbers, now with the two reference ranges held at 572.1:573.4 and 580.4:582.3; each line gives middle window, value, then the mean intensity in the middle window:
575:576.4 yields 0.10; 1.16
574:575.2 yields 0.04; 1.21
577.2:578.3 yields -0.03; 1.26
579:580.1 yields 0.02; 1.2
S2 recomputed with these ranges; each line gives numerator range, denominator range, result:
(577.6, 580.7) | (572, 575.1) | 1.01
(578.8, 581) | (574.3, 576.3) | 1.06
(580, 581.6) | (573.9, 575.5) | 1.09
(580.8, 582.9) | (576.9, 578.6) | 0.94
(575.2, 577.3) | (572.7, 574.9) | 1.04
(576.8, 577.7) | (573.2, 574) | 1.17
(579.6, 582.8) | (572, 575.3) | 1.04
